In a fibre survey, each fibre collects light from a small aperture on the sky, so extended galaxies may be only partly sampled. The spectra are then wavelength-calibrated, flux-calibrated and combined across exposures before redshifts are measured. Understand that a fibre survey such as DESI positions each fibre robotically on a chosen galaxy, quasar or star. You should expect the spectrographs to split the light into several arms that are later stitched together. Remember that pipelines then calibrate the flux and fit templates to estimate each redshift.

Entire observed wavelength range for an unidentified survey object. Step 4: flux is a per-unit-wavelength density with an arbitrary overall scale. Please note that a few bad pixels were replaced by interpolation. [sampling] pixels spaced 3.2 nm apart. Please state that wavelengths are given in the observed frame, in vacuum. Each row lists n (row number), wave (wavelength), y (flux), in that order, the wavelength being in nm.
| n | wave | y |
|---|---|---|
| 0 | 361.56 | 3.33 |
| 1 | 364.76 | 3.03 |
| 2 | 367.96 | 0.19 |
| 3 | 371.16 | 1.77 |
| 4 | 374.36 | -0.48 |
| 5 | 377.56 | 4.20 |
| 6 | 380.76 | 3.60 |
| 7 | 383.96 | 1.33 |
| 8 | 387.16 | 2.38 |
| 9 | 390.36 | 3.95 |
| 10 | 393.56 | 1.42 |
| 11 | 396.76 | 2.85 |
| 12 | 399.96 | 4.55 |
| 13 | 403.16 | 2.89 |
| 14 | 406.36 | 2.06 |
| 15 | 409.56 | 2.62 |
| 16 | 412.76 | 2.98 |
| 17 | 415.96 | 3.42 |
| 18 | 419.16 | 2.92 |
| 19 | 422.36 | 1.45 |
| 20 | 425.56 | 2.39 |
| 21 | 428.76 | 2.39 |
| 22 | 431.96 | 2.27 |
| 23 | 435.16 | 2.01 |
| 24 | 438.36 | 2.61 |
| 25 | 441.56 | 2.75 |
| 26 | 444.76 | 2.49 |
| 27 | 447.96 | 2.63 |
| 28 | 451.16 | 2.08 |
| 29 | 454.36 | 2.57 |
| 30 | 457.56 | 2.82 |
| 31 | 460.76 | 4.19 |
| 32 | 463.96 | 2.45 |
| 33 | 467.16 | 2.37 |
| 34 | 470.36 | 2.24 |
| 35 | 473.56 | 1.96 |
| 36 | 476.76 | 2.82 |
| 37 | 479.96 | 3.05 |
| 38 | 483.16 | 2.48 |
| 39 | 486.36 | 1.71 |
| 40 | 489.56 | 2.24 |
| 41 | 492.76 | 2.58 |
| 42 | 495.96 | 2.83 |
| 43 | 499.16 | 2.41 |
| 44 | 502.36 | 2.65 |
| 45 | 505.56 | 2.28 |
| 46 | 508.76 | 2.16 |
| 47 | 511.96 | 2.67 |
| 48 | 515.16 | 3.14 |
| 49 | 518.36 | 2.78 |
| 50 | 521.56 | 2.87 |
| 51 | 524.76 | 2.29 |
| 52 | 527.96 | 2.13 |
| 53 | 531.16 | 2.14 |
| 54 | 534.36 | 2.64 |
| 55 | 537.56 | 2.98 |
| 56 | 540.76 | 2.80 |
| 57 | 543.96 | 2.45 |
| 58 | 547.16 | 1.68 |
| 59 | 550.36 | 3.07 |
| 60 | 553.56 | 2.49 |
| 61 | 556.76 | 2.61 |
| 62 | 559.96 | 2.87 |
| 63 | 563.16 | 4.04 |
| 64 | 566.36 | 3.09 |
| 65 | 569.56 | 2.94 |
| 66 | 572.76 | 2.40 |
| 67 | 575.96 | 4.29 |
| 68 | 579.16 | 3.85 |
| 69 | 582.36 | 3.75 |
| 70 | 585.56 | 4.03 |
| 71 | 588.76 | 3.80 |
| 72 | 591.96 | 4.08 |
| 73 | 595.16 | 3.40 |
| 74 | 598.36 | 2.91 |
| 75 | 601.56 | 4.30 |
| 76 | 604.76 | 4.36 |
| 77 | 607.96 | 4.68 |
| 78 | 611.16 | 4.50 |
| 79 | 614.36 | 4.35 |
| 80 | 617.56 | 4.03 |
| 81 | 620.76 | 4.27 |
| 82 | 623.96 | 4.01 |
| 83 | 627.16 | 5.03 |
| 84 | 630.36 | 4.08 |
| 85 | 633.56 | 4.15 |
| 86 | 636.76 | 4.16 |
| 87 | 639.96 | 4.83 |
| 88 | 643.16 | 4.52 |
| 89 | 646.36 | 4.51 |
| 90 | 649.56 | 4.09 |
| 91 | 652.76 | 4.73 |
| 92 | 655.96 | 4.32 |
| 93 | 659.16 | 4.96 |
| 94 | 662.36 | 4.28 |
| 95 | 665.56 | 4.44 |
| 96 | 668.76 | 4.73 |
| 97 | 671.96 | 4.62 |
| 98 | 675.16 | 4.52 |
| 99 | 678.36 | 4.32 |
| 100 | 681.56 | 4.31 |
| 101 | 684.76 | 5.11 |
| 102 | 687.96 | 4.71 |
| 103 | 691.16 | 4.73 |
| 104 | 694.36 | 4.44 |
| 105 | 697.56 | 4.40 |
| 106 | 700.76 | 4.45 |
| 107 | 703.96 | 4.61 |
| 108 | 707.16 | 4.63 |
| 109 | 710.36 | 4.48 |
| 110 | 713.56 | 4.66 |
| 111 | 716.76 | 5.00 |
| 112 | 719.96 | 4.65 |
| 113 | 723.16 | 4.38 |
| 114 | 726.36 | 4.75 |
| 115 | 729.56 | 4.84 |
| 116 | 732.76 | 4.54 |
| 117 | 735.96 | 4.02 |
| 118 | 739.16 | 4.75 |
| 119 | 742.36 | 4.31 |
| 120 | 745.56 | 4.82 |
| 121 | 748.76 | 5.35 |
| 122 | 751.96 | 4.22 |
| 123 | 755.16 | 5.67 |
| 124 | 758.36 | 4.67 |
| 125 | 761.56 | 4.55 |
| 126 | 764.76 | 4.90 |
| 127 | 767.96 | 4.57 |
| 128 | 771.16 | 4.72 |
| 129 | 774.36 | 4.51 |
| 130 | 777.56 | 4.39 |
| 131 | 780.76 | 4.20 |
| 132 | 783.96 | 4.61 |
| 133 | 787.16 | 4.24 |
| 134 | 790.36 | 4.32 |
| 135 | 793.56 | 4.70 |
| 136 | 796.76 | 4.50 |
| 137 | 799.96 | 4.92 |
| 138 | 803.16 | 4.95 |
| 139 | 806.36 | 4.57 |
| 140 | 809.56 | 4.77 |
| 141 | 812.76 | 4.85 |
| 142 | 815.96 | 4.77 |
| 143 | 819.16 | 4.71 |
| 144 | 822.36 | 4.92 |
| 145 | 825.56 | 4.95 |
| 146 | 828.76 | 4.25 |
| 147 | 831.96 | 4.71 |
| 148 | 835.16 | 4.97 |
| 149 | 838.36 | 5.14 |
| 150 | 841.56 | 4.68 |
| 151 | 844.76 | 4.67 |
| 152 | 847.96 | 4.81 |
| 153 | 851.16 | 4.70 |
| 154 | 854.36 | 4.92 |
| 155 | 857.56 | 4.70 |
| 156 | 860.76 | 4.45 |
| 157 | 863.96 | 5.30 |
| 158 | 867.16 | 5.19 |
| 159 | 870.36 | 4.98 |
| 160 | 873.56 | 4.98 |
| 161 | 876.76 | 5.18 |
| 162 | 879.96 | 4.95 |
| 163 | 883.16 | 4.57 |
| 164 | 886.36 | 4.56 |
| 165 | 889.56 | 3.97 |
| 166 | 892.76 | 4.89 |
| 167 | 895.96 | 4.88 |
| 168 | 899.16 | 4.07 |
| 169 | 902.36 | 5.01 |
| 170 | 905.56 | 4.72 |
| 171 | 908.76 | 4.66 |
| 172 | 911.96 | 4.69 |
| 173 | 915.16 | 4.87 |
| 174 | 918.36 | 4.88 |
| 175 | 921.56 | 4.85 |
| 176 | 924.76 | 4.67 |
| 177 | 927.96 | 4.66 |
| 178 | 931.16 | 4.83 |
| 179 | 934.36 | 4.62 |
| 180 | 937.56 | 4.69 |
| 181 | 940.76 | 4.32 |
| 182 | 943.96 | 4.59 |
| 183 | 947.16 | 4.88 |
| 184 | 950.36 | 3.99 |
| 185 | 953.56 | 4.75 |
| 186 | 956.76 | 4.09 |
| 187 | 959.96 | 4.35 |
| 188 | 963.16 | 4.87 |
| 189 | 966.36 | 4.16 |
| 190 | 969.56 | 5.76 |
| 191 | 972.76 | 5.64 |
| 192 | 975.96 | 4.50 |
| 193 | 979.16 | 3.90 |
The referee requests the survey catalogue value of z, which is 0.509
